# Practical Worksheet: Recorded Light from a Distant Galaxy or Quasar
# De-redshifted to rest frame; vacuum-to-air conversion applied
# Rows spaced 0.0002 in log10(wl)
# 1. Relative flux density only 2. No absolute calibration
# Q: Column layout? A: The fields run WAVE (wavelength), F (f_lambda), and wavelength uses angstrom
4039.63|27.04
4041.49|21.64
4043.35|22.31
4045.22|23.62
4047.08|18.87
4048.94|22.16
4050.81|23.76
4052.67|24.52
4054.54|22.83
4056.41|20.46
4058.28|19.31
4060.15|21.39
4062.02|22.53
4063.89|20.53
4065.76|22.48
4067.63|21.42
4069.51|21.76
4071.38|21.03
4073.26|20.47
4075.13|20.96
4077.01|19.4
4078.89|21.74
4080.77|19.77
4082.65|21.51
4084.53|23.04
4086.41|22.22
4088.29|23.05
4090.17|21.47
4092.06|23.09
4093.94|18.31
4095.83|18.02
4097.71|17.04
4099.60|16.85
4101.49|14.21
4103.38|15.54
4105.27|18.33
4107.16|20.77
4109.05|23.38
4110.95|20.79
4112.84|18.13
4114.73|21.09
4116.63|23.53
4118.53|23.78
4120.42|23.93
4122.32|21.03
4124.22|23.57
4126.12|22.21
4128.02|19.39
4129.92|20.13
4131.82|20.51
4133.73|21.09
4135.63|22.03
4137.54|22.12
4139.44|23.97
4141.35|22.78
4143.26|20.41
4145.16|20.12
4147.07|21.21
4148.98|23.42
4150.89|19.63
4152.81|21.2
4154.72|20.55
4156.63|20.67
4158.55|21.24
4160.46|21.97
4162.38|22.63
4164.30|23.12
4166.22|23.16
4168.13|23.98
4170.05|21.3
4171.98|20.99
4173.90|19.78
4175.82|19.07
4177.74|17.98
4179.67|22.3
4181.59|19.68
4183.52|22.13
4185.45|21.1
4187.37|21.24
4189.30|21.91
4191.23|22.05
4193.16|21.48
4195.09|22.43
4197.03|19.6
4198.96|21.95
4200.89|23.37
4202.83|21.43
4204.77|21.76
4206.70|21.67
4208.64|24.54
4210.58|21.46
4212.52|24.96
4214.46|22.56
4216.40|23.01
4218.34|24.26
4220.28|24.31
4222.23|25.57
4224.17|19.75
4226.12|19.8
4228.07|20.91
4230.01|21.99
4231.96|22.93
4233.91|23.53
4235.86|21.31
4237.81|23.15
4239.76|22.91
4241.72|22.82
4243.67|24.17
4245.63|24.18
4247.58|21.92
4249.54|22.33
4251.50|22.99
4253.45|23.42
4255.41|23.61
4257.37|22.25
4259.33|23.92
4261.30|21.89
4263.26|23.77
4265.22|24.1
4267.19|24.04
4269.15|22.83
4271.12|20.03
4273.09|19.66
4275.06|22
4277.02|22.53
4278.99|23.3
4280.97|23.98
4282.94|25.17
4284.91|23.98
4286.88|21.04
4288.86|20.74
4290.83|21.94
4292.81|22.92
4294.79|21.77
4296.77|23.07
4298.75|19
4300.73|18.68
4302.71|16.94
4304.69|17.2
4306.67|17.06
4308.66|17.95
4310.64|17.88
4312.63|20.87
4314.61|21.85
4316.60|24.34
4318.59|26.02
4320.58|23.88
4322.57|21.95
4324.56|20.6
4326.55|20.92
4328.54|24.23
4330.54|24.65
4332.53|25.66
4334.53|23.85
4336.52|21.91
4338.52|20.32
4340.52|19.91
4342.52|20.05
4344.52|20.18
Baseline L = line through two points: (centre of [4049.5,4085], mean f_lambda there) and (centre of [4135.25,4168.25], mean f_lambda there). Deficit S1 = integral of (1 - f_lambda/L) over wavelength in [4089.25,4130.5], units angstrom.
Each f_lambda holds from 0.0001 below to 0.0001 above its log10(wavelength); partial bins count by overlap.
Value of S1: 2.79 angstrom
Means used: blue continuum 21.5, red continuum 21.8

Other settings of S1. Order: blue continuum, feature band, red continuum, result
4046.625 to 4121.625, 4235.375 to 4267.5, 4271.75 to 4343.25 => -2.5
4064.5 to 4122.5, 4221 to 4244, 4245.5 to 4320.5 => -0.9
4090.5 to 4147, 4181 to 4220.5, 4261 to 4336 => -1.9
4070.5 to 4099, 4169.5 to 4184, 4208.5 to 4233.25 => 1.1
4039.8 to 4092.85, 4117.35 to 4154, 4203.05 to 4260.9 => 0.8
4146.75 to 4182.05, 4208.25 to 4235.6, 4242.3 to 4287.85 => -0.7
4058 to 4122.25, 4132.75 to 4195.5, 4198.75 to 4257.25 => 0.9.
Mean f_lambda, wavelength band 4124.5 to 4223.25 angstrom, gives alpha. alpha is 21.8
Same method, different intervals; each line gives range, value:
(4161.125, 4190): 21.4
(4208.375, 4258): 22.9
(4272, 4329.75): 21.4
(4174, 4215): 21.6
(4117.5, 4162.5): 21.6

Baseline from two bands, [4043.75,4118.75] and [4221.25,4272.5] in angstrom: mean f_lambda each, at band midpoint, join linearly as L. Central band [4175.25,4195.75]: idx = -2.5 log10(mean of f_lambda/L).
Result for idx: 0.047 mag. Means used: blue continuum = 20.8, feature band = 21.1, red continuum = 22.7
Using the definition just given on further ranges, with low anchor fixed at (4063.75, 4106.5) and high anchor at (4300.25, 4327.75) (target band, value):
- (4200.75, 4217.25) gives -0.12 mag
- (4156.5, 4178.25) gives -0.06 mag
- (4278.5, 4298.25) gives -0.11 mag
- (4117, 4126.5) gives -0.14 mag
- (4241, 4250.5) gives -0.14 mag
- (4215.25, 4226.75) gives -0.13 mag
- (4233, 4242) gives -0.12 mag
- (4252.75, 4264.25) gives -0.14 mag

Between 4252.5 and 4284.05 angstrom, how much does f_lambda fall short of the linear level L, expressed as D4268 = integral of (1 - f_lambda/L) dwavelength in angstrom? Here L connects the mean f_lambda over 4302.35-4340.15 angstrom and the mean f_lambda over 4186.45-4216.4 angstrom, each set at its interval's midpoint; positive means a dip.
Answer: -1.6 angstrom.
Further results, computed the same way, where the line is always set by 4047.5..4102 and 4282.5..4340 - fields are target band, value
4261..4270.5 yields -0.8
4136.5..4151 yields -0.5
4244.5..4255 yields -0.8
